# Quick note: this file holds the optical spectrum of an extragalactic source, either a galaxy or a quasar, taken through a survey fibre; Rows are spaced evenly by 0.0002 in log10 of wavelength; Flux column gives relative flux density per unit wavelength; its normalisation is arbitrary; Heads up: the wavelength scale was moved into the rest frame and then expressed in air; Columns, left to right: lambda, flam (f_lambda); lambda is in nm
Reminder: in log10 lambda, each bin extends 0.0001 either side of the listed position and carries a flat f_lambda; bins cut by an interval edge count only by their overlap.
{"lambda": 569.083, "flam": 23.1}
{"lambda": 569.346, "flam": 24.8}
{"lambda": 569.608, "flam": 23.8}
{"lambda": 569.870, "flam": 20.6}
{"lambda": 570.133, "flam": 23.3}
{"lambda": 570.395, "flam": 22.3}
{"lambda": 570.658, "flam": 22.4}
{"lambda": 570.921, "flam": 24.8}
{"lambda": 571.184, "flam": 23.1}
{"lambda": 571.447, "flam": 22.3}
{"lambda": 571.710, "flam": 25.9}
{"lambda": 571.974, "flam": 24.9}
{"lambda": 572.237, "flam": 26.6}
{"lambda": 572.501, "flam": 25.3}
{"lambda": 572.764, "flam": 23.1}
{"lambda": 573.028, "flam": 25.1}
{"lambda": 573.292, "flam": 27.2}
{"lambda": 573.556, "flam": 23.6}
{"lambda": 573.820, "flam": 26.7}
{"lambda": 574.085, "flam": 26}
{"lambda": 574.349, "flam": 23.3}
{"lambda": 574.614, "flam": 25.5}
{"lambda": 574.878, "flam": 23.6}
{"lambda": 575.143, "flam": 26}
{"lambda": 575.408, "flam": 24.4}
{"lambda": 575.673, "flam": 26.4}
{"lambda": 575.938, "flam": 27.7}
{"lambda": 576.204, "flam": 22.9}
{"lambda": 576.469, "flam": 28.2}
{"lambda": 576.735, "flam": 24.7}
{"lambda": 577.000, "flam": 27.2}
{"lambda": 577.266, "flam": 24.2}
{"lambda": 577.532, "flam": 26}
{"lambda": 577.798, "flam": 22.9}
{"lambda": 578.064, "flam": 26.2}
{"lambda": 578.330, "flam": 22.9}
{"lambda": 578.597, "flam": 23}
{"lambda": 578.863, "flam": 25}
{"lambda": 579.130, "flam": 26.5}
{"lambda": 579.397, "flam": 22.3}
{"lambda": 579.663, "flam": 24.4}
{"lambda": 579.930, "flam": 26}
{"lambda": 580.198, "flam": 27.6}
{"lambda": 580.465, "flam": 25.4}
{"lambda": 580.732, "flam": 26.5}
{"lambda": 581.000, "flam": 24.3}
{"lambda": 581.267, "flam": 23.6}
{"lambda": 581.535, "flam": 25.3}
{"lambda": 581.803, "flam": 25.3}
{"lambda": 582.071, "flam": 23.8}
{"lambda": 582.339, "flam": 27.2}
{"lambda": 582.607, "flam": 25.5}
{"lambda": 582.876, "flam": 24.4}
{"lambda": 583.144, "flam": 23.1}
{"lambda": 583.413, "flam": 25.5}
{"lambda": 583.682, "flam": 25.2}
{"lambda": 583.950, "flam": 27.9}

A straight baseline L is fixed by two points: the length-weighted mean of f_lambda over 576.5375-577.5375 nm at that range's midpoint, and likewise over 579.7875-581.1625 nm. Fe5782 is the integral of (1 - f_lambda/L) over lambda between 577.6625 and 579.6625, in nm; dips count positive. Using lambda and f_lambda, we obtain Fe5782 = 0.126 nm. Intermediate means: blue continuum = 25.6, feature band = 24.1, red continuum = 25.9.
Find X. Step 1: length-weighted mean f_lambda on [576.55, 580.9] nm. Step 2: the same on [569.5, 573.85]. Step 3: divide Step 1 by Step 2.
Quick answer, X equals 1.04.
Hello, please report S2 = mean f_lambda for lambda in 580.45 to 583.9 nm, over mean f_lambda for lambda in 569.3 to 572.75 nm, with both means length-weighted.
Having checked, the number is 1.05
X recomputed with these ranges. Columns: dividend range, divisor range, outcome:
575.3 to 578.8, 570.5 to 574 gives 1.02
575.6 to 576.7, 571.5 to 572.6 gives 1.03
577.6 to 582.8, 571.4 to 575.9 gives 0.99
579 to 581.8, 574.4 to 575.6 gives 1.01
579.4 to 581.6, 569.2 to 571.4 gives 1.09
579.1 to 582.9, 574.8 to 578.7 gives 1.00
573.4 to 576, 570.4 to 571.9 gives 1.07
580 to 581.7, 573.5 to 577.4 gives 1.00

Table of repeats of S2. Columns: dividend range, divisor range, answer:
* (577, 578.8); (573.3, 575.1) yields 0.98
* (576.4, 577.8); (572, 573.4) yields 1.01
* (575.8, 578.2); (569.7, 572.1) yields 1.10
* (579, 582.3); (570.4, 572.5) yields 1.04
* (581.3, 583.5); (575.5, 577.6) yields 0.96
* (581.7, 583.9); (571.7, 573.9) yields 0.99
